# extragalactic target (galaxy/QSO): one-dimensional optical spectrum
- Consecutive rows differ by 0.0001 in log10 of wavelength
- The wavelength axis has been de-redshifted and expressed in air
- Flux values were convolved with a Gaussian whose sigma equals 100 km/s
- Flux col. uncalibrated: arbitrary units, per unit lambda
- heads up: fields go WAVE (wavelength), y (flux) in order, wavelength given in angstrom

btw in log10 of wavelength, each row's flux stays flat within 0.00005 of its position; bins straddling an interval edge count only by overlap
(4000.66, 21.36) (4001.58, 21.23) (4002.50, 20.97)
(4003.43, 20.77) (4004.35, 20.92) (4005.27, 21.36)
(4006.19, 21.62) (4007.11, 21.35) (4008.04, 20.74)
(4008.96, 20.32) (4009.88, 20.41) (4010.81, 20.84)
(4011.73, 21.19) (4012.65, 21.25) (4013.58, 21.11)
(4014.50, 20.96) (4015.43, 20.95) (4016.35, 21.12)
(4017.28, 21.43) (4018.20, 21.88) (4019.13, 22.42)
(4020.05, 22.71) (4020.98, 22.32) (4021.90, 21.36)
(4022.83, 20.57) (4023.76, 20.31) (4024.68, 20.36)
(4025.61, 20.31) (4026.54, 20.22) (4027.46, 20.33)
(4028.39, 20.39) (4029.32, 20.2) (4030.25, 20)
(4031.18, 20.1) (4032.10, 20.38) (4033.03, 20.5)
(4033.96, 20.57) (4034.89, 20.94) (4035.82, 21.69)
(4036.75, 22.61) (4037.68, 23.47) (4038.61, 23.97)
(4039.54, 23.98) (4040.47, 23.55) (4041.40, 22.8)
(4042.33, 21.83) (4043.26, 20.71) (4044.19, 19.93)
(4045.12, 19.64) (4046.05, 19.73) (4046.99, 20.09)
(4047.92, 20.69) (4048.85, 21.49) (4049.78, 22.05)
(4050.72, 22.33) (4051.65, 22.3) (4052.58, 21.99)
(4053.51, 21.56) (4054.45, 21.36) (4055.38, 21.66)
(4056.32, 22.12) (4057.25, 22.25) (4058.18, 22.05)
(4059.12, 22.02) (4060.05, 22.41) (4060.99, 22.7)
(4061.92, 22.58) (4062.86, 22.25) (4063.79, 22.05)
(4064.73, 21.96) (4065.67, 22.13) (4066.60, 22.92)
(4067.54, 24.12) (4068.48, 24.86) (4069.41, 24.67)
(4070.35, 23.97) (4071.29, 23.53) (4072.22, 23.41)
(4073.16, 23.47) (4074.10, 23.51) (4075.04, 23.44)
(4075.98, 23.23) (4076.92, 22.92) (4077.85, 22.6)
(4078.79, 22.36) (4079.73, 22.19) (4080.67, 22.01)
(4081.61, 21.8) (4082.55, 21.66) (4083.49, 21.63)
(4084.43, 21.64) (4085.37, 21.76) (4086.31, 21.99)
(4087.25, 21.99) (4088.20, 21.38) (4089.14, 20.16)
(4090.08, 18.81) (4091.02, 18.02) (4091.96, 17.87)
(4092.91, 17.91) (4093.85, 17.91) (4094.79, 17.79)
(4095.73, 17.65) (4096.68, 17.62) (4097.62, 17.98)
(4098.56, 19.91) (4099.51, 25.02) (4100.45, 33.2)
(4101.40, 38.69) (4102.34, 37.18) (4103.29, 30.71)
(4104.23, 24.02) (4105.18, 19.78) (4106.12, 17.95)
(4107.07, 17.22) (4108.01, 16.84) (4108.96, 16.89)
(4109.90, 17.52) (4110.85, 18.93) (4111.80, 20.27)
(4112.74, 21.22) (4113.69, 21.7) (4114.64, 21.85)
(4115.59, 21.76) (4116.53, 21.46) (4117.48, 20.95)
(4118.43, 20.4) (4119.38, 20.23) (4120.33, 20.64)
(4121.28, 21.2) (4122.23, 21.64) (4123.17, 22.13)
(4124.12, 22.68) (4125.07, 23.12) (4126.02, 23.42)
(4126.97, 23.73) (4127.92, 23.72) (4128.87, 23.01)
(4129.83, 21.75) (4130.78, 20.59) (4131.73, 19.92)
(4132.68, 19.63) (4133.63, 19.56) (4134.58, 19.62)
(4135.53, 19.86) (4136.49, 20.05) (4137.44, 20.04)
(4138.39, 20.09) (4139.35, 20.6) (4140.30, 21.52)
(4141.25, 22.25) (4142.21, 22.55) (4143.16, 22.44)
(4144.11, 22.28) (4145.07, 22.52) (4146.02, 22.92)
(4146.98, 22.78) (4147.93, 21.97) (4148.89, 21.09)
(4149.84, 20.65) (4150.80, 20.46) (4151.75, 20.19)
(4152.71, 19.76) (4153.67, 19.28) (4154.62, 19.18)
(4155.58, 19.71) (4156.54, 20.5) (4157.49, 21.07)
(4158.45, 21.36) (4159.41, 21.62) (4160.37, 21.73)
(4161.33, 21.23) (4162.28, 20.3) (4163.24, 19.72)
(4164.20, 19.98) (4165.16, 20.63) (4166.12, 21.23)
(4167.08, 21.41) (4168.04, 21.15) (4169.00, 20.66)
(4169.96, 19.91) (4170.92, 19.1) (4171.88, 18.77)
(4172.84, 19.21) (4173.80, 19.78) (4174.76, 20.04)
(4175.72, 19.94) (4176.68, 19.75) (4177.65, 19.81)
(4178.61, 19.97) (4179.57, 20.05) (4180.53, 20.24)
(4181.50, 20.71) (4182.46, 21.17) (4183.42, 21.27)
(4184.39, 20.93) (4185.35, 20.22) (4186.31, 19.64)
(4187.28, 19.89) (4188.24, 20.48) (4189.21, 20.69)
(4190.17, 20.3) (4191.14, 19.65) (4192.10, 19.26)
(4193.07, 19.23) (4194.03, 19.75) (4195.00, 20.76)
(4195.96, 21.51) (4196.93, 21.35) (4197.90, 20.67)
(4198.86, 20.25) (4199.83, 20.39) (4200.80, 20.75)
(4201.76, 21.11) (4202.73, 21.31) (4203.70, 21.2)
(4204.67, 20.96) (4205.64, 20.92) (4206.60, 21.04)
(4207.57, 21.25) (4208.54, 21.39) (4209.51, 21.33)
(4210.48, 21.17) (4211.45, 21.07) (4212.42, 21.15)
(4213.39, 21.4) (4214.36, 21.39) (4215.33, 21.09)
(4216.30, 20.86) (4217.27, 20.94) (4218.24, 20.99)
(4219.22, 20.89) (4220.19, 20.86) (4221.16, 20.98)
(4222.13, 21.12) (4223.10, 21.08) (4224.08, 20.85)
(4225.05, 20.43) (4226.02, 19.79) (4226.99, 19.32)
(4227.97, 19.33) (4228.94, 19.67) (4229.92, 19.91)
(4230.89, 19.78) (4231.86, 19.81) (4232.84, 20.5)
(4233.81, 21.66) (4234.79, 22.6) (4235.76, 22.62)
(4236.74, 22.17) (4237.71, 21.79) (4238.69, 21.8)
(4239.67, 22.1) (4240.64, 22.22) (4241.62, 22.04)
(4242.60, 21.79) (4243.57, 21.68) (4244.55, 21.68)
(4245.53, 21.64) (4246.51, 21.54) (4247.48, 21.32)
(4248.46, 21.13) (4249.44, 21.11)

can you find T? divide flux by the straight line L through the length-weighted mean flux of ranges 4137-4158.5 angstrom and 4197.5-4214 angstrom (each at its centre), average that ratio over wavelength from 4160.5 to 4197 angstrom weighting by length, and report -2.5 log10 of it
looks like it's 0.04 mag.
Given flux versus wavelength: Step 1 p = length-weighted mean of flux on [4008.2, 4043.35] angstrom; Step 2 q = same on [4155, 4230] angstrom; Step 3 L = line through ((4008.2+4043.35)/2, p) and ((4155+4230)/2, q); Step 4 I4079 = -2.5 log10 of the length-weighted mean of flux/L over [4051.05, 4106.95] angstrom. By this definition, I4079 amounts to -0.071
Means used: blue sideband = 21.3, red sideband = 20.5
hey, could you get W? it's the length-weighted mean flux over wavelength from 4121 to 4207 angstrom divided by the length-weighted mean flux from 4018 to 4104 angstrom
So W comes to 0.94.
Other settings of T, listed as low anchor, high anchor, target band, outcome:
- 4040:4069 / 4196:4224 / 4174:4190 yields 0.05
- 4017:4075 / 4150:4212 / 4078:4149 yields -0.02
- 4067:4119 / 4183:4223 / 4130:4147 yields 0.02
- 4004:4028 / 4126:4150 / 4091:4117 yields -0.02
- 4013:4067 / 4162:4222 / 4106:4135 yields 0.01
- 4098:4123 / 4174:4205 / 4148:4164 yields 0.04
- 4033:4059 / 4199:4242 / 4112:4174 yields 0.02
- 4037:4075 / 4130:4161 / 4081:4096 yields 0.09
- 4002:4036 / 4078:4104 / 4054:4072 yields -0.04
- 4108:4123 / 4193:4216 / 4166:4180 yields 0.04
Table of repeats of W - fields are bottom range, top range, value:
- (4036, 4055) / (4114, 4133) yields 1.00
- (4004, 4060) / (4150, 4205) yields 0.95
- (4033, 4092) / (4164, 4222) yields 0.93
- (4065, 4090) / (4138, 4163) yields 0.94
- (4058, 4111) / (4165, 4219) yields 0.93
